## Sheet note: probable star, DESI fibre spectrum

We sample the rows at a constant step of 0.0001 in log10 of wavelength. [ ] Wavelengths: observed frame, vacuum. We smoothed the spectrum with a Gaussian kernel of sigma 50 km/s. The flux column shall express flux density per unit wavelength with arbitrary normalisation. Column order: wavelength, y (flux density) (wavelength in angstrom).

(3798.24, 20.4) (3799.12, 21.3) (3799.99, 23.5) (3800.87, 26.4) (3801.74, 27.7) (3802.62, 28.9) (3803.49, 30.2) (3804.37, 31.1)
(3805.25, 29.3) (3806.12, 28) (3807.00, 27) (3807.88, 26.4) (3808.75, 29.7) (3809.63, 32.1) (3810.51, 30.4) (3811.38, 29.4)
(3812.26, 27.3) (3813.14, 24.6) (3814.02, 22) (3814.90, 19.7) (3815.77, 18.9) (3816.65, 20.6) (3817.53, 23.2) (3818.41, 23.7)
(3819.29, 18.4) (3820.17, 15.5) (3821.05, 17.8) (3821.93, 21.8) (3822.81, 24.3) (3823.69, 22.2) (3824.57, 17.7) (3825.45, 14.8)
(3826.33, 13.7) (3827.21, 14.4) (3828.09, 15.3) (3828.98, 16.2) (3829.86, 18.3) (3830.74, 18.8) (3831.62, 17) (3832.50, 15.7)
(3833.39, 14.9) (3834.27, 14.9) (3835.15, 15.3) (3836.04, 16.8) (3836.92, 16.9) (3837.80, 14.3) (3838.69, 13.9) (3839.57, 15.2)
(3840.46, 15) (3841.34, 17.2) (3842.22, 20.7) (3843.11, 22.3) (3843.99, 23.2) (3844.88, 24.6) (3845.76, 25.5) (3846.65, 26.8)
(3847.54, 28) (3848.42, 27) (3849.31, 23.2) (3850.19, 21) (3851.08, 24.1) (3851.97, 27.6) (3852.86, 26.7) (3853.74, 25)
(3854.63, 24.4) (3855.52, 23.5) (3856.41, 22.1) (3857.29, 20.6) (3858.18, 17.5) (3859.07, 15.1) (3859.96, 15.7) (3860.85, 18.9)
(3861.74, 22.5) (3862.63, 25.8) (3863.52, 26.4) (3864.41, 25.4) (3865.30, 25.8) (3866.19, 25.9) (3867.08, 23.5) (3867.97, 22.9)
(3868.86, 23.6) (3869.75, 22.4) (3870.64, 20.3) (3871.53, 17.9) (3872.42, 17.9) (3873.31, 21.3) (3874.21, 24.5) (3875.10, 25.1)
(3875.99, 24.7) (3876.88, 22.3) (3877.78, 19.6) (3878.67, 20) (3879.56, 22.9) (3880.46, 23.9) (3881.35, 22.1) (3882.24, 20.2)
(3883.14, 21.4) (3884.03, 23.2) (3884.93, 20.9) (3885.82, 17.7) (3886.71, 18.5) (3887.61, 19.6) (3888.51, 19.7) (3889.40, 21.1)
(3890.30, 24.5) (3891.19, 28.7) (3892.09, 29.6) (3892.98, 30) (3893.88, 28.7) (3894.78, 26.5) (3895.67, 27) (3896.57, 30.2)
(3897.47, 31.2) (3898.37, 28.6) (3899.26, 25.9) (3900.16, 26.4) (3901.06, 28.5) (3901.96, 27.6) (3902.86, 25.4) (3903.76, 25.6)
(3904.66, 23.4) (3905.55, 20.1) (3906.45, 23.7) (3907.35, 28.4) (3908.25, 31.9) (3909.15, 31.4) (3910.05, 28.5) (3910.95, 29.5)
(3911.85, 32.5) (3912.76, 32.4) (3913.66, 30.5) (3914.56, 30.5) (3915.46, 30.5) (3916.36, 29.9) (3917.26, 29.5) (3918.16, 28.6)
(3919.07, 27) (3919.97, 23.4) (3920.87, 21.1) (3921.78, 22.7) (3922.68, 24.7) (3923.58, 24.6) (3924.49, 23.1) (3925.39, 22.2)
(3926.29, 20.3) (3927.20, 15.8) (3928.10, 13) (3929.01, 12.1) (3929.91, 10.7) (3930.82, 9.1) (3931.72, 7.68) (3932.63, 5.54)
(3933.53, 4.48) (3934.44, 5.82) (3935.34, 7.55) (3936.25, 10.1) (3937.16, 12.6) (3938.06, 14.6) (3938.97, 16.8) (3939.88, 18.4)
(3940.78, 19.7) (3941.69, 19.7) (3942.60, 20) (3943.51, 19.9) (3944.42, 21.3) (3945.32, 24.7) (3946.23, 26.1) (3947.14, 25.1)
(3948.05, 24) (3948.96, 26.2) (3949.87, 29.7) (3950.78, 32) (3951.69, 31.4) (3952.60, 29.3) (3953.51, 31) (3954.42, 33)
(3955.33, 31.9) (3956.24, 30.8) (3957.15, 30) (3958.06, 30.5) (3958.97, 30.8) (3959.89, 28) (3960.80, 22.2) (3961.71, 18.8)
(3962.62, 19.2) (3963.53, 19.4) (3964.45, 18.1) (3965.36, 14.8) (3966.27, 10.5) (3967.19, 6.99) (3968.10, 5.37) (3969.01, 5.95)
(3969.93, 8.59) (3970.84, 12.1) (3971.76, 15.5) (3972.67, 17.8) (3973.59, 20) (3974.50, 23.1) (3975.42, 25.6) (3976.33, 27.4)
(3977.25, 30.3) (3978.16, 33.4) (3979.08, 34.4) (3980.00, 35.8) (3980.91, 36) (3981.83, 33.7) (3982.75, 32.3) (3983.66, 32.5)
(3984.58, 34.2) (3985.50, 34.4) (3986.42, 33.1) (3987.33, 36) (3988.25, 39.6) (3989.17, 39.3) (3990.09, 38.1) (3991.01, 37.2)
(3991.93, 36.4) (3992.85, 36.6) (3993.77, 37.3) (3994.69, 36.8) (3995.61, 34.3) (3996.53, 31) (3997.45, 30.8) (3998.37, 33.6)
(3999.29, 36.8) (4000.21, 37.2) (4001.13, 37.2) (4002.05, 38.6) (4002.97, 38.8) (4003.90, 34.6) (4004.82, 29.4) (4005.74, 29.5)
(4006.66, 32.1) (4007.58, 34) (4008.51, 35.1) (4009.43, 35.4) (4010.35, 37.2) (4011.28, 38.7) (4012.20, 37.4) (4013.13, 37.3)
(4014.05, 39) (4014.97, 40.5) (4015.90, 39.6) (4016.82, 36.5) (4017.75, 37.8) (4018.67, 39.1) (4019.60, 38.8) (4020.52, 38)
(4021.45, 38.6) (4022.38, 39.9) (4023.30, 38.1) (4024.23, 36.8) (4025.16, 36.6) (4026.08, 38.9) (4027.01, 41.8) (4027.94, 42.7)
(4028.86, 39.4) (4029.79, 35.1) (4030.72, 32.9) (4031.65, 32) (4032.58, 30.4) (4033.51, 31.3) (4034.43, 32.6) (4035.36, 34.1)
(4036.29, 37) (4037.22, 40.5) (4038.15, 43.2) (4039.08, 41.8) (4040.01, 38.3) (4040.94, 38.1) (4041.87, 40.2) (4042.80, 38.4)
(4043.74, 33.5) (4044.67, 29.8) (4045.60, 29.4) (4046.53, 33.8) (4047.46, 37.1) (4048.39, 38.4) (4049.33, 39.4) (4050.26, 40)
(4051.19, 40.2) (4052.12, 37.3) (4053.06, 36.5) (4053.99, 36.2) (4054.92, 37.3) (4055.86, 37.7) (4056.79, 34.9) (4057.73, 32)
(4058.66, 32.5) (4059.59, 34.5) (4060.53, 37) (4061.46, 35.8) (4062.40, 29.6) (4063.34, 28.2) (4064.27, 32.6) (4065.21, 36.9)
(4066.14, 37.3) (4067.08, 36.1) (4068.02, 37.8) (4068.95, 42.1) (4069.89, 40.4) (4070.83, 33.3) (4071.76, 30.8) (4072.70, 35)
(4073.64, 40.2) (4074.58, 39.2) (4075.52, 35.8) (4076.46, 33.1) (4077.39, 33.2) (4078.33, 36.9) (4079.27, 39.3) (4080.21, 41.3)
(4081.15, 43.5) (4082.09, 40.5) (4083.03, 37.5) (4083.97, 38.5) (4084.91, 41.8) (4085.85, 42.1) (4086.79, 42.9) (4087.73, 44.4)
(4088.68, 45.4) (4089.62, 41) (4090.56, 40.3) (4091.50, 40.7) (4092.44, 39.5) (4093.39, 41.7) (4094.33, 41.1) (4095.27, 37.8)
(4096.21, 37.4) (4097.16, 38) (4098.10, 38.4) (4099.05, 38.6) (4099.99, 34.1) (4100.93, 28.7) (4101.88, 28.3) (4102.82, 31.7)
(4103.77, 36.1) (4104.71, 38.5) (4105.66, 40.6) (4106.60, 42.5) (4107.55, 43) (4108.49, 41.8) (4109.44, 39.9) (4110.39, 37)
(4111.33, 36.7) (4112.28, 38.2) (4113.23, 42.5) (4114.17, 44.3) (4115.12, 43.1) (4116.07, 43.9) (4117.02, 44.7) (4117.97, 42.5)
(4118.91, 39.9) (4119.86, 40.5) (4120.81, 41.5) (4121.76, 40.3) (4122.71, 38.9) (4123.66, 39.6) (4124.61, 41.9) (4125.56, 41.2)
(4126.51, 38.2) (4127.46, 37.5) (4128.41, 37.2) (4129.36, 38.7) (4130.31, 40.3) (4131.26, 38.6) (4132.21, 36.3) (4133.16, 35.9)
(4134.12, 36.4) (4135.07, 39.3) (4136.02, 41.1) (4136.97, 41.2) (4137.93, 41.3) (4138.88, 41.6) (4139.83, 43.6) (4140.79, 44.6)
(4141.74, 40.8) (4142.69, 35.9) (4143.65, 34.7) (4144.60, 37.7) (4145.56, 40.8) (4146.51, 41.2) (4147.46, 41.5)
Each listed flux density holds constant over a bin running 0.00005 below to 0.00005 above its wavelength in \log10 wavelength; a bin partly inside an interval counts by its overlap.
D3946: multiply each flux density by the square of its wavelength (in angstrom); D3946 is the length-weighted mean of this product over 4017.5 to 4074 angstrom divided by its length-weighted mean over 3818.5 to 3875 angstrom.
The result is 2.0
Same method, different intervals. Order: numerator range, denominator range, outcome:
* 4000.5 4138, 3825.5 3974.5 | 1.89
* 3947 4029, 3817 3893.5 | 1.59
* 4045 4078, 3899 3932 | 1.58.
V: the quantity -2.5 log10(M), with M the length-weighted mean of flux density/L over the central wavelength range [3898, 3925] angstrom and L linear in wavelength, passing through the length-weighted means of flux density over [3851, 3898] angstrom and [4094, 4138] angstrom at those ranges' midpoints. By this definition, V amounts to -0.07 mag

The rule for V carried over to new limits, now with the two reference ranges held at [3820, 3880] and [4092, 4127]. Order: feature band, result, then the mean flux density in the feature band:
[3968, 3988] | 0.14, 26.3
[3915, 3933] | 0.27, 20.1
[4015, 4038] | -0.12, 37.2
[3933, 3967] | 0.27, 21.7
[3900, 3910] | -0.09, 26.7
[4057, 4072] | 0.04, 34.9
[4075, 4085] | -0.03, 38.2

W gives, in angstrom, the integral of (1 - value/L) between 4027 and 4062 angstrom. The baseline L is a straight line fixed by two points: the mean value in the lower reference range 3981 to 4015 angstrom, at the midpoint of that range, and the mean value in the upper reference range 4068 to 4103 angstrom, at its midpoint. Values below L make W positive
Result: 0.6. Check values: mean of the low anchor 35.5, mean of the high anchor 38.3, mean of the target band 36.3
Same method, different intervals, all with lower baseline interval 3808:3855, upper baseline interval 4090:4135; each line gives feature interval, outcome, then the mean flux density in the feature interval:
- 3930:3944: 7.6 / 12.8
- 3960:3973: 6.7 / 14.3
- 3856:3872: 0.9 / 21.8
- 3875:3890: 1.8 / 21.3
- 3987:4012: -3.1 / 35.6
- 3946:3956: -0.2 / 29.2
